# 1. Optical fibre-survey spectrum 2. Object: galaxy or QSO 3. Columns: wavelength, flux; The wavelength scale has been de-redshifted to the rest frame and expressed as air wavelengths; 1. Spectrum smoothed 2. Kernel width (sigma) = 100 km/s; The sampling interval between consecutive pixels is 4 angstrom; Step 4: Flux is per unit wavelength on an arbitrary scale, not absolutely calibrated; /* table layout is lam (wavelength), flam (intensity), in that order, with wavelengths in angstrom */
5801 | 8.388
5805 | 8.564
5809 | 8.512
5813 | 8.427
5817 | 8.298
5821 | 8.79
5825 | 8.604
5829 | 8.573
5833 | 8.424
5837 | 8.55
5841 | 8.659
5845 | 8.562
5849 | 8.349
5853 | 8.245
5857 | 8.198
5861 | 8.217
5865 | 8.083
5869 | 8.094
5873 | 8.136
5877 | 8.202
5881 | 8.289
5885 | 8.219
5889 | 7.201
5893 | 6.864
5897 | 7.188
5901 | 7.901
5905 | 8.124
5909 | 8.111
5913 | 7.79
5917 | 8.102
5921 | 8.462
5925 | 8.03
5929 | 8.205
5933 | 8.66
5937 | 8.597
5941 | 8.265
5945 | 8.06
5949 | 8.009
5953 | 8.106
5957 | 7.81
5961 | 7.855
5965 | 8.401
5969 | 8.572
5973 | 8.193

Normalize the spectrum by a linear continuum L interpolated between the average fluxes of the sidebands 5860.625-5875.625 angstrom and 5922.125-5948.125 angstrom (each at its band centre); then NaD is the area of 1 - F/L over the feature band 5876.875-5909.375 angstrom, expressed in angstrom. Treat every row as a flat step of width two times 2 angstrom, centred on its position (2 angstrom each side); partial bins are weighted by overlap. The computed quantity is 1.7 angstrom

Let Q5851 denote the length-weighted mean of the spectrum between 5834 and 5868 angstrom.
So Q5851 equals 8.35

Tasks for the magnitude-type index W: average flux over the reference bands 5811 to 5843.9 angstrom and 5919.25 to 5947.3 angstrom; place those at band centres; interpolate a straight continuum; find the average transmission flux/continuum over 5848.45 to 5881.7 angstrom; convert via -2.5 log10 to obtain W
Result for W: 0.04 mag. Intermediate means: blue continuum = 8.54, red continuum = 8.32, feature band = 8.19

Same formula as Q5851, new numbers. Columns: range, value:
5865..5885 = 8.17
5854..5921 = 7.94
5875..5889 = 8.09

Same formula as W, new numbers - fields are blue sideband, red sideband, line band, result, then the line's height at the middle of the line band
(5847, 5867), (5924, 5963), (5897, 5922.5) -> 0.024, 8.18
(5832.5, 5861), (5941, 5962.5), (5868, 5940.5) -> 0.023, 8.19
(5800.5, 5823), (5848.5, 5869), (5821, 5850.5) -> -0.026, 8.35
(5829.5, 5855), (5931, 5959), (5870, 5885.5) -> 0.023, 8.38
